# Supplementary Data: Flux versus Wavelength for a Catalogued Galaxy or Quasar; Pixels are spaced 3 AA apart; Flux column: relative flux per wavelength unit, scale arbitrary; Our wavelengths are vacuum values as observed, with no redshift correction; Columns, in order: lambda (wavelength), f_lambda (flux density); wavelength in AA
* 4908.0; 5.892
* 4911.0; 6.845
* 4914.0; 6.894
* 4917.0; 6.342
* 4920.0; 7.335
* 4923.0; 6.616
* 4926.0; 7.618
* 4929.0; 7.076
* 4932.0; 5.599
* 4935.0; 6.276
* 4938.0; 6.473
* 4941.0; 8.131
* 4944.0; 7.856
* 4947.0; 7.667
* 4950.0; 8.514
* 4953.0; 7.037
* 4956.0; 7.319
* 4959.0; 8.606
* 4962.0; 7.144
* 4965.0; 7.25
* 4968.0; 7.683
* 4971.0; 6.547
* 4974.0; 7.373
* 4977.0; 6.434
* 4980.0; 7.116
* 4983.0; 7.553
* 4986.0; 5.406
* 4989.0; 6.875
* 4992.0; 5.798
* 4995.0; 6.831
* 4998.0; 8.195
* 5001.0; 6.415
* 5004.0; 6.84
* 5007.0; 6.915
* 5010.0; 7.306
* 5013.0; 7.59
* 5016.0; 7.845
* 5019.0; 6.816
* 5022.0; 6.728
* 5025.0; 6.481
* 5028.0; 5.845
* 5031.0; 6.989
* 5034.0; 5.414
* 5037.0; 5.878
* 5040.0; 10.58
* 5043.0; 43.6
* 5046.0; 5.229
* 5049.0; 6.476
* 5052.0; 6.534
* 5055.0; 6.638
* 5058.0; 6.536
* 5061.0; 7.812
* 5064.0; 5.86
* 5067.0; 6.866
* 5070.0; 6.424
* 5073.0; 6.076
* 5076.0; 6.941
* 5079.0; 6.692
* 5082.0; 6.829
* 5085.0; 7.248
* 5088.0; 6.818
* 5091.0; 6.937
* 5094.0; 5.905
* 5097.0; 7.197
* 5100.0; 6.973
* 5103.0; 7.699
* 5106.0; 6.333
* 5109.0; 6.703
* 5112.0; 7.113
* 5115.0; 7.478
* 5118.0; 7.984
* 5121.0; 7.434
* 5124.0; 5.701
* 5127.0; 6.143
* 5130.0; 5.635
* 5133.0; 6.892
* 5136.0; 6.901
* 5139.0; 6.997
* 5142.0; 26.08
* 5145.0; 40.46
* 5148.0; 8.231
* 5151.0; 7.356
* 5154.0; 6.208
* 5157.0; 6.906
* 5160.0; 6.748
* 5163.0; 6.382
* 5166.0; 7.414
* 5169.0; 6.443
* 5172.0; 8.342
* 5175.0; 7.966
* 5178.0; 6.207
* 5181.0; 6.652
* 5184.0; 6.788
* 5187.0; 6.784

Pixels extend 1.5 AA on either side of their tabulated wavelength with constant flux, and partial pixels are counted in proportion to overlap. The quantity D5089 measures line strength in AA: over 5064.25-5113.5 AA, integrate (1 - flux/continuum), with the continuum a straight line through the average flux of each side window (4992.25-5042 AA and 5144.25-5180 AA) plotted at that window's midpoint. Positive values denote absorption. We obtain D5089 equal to 9.0 AA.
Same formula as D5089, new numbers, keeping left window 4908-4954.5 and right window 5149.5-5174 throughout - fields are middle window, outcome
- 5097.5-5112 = 0.09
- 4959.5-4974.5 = -0.52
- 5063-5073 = 0.93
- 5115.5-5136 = 0.91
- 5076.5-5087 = 0.14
